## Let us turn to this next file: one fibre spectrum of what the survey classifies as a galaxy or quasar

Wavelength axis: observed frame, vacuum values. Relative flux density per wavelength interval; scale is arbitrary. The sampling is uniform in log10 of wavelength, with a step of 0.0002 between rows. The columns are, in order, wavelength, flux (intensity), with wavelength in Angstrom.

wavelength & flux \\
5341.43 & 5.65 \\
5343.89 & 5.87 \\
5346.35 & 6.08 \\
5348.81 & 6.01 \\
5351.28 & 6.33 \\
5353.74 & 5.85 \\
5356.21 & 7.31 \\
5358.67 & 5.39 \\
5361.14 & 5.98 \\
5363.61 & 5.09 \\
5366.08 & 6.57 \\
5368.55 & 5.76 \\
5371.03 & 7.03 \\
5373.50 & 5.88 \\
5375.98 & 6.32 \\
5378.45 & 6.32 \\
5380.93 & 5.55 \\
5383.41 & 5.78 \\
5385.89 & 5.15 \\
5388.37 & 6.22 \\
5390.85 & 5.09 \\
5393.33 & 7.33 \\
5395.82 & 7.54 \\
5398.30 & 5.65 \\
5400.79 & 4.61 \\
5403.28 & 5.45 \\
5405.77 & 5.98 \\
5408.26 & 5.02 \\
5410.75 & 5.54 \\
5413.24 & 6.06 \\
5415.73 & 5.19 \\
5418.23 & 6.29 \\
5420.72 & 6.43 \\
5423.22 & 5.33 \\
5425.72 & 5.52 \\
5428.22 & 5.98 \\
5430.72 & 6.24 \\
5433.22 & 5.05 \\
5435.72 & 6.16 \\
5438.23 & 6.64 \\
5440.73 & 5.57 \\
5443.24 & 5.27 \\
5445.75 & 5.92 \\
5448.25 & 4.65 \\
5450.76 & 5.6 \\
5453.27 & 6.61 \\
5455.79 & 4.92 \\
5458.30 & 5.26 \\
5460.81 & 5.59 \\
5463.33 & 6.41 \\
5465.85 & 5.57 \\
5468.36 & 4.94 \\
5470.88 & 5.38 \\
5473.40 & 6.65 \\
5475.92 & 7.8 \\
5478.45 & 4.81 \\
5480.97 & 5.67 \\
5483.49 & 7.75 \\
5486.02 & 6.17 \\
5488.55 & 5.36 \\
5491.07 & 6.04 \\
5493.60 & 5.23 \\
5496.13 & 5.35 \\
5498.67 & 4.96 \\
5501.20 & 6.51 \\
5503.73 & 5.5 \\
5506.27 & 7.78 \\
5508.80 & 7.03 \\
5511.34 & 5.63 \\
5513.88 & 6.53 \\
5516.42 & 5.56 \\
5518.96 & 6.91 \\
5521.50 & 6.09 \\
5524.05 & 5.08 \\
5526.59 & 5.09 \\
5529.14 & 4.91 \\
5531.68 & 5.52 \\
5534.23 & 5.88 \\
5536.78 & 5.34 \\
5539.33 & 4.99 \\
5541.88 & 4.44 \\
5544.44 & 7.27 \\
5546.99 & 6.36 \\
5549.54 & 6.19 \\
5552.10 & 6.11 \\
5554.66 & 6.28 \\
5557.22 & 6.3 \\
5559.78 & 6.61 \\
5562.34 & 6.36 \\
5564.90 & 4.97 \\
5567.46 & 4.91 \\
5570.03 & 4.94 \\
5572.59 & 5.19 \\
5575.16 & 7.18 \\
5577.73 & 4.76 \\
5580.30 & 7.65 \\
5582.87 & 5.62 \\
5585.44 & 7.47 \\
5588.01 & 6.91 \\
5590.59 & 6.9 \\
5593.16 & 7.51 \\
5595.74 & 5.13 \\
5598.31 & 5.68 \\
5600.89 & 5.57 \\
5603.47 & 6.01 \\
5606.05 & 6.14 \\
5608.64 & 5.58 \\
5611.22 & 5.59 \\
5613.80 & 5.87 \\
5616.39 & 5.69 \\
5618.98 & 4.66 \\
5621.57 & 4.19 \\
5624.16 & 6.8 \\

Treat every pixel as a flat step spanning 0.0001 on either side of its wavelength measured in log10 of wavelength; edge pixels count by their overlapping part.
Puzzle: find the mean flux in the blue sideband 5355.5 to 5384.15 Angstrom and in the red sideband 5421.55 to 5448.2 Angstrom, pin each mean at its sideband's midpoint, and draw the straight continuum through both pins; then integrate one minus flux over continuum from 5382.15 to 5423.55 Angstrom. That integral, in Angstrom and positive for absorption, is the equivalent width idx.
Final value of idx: 0.56 Angstrom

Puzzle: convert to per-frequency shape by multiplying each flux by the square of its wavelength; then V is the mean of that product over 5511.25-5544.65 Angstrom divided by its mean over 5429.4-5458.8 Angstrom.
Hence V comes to 1.02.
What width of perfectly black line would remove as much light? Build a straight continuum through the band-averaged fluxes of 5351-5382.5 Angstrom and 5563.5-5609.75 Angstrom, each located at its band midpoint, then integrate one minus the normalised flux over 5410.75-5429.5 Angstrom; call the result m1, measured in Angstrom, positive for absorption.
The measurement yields 0.8 Angstrom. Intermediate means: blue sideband 6.1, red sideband 6.01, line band 5.81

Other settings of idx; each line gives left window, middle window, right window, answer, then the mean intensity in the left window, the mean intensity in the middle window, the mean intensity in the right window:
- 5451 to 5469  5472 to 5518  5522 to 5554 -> -4.1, 5.64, 6.13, 5.62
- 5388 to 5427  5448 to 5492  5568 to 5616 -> 0.3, 5.82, 5.87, 6.07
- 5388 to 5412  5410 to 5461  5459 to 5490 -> 1.7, 5.83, 5.71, 6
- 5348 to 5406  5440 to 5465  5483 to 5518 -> 1.9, 6.01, 5.58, 6.07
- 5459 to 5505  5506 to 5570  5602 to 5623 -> -2.0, 5.86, 5.88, 5.47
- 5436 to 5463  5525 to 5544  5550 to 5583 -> 1.9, 5.65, 5.26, 5.93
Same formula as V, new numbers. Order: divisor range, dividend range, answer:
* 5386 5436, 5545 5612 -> 1.11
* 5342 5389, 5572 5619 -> 1.10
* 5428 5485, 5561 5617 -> 1.07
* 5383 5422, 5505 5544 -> 1.04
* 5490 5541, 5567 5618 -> 1.07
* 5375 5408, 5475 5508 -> 1.07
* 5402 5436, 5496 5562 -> 1.08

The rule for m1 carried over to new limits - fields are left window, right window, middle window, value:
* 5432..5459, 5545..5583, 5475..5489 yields -1.3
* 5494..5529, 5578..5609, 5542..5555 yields -0.3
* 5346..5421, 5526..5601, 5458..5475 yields 0.6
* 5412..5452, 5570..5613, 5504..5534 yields -0.2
